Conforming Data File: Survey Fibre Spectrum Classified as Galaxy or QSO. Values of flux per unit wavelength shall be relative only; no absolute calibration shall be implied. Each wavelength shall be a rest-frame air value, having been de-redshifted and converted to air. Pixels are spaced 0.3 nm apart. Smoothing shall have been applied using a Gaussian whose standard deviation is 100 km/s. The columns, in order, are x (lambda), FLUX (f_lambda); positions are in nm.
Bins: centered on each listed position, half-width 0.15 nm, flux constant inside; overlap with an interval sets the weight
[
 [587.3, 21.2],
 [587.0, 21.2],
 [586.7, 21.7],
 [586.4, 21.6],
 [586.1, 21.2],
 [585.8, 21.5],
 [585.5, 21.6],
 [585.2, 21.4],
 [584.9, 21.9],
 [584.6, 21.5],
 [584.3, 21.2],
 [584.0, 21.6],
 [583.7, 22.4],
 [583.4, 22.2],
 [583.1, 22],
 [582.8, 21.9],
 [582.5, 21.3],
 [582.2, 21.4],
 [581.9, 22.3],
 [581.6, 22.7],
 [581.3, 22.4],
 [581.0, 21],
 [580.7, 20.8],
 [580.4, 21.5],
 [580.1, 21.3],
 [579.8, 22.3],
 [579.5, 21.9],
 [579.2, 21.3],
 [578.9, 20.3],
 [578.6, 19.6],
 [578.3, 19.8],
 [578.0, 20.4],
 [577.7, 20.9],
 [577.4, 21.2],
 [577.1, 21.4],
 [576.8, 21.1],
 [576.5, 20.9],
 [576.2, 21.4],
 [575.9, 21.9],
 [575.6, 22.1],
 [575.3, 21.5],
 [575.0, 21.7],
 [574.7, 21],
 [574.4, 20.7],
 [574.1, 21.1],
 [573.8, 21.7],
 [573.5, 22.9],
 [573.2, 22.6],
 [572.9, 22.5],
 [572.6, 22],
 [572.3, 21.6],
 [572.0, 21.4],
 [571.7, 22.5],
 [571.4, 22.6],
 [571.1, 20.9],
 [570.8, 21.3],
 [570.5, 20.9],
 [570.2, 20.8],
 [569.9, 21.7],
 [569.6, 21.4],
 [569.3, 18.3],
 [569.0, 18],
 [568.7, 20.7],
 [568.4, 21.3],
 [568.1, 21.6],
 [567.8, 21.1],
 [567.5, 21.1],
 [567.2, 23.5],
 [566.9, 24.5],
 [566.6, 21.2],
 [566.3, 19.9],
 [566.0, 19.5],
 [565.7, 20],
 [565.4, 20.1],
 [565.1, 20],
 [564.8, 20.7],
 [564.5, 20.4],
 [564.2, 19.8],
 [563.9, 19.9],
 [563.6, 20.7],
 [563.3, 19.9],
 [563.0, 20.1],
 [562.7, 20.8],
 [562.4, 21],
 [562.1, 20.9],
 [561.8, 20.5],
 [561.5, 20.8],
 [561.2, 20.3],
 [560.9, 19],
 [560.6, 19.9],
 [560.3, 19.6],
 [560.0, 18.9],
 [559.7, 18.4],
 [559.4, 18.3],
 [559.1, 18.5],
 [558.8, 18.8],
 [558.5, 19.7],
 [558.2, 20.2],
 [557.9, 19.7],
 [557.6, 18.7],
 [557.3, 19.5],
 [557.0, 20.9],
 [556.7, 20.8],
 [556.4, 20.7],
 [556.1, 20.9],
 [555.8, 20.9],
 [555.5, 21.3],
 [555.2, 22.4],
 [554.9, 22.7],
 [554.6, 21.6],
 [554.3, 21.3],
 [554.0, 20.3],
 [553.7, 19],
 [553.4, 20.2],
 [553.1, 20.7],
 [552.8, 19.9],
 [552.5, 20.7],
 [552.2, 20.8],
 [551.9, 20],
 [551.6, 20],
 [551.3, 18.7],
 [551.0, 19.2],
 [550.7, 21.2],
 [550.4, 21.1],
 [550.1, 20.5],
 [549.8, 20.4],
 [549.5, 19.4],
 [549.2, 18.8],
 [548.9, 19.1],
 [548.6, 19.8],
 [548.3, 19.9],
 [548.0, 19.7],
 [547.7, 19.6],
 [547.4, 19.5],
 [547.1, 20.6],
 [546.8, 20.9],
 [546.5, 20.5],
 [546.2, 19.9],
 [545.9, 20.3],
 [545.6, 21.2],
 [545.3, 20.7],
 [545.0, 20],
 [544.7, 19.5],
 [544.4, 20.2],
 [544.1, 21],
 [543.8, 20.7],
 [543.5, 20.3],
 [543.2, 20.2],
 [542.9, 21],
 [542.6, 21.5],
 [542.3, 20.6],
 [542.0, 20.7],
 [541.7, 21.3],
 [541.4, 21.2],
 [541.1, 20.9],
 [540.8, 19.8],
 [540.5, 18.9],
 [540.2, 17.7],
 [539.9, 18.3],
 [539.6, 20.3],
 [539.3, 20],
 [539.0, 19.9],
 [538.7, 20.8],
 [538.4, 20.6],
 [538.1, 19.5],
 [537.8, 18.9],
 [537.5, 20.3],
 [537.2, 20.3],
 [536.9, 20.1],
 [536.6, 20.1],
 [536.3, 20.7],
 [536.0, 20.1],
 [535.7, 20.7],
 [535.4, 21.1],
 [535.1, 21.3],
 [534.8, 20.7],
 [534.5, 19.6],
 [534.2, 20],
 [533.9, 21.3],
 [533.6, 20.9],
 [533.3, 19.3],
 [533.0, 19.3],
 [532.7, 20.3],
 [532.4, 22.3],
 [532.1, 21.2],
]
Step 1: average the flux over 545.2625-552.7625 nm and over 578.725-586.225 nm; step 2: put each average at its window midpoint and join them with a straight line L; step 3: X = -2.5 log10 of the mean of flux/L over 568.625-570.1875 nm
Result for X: 0.051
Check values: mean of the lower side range 20.1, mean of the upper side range 21.6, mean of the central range 20.1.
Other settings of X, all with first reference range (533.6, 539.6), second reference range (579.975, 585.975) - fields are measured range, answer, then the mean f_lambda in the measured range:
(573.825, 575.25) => 0.01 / 21.2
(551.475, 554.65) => 0.02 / 20.4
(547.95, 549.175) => 0.06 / 19.5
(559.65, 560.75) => 0.09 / 19.3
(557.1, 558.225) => 0.08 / 19.5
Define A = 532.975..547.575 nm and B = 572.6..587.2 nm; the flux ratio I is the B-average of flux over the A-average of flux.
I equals 1.1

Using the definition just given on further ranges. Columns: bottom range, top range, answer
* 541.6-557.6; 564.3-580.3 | 1.04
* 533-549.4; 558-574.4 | 1.02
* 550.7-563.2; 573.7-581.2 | 1.05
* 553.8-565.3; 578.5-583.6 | 1.07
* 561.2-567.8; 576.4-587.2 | 1.03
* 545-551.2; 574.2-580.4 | 1.05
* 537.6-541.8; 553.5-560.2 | 1.02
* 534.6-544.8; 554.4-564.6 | 1.00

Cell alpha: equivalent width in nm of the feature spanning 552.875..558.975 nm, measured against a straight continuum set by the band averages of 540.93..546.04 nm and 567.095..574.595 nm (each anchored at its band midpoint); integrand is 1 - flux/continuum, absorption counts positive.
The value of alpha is 0.138 nm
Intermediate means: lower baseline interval 20.7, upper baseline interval 21.4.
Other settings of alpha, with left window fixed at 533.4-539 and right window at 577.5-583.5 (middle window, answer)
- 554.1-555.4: -0.07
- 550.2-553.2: 0.07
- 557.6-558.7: 0.06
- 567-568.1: -0.05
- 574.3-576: -0.02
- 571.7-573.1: -0.05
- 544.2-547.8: 0.06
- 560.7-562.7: 0.05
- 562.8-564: 0.05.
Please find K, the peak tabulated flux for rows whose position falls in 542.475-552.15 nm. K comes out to 21.5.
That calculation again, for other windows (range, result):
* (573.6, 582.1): 22.7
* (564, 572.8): 24.5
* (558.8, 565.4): 21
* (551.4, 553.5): 20.8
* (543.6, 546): 21.2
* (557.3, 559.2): 20.2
